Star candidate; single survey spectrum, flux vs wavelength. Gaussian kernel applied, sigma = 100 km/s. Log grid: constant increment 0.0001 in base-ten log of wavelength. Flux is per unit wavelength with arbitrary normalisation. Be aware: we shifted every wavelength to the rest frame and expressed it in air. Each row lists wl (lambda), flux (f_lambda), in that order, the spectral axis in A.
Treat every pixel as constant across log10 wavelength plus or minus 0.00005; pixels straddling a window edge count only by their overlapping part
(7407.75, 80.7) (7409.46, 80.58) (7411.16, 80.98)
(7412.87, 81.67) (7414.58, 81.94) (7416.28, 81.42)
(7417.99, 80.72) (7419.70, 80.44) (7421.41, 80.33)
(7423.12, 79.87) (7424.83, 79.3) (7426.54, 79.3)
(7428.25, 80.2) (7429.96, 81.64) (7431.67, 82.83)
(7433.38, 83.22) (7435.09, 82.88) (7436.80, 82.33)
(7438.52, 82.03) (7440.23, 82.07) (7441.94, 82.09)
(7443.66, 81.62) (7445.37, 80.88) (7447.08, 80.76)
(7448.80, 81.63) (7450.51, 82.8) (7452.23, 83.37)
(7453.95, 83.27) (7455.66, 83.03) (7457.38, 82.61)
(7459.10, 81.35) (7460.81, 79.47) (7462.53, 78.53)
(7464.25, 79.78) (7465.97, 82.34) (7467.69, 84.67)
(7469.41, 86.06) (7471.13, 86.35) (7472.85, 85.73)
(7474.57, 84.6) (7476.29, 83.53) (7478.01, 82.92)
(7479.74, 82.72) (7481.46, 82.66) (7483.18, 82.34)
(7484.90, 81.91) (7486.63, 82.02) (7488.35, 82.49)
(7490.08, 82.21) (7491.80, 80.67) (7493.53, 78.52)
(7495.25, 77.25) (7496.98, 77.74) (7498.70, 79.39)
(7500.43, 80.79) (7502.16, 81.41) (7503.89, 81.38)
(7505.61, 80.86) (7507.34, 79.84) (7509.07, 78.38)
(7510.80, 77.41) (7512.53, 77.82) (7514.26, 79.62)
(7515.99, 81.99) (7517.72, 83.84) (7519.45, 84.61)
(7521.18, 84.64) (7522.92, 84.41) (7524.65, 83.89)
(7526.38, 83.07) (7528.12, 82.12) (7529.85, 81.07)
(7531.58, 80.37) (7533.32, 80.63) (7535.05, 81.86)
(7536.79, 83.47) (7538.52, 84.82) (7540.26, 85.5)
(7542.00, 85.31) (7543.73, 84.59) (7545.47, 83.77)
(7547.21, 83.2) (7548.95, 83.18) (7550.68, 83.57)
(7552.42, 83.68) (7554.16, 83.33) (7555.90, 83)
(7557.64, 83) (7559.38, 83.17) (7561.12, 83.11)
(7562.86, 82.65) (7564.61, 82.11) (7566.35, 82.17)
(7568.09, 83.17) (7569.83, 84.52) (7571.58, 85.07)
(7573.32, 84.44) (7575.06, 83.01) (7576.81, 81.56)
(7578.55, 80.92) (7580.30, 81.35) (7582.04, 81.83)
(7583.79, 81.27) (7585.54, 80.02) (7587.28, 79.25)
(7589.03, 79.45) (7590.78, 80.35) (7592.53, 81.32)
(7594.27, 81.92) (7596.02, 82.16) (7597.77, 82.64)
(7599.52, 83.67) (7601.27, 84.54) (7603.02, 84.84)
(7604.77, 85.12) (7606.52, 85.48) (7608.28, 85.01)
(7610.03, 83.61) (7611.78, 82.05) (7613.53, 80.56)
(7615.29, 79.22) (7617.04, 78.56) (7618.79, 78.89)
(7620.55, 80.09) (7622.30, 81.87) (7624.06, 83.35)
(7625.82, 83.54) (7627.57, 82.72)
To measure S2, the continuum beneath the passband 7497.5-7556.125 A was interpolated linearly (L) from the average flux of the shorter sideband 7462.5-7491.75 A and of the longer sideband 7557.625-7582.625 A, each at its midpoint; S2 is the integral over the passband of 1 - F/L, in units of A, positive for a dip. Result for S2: 0.49 A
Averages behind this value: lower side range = 83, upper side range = 82.8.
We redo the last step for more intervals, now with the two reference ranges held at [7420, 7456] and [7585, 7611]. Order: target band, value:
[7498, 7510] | 0.26 A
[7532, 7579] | -0.50 A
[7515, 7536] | -0.12 A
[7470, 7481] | -0.32 A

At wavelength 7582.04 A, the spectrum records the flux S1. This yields 81.83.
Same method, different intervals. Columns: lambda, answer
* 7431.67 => 82.83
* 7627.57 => 82.72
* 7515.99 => 81.99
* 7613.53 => 80.56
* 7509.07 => 78.38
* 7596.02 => 82.16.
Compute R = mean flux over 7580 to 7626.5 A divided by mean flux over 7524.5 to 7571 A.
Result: 0.99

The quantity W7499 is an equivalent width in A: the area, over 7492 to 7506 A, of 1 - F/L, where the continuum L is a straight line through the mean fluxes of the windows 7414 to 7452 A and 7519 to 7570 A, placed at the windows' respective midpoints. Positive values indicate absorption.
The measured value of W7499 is 0.5 A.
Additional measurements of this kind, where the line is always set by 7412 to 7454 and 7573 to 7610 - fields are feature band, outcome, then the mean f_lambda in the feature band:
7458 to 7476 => -0.3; 82.9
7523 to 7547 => -0.3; 83.2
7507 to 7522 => 0.2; 80.9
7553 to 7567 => -0.1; 82.8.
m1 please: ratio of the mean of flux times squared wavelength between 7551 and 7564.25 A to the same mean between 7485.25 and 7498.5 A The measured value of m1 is 1.05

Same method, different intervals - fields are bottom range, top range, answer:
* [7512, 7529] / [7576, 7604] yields 1.01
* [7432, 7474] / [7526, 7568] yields 1.03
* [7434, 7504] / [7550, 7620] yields 1.04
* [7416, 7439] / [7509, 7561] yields 1.05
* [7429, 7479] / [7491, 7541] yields 1.00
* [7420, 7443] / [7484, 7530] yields 1.02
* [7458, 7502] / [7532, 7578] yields 1.04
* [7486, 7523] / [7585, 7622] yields 1.04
